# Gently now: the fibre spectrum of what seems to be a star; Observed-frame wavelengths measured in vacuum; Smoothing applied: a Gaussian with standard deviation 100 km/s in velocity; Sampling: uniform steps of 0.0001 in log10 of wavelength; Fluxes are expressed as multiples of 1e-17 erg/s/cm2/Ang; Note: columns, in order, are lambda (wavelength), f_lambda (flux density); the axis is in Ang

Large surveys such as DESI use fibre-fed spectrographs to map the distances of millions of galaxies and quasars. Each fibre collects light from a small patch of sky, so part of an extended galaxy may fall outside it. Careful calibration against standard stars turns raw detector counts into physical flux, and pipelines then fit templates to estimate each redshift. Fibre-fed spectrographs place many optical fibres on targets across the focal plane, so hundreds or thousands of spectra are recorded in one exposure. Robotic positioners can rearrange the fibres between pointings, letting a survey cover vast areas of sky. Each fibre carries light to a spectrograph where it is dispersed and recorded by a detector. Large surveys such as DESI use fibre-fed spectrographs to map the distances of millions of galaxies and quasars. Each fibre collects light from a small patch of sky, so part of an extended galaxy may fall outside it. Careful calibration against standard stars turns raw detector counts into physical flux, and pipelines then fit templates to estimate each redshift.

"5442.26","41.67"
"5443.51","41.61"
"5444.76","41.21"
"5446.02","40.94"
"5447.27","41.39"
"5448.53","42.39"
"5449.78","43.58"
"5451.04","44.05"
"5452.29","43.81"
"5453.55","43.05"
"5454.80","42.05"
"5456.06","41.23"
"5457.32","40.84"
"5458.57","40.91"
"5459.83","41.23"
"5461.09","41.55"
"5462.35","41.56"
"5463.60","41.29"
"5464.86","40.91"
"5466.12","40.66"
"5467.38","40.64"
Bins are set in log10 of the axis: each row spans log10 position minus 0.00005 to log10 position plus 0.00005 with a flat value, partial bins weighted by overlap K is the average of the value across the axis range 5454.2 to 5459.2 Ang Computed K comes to 41.2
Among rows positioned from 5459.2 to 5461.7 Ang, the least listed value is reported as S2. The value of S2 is 41.23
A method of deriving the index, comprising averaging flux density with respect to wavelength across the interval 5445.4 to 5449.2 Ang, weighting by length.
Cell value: 41.6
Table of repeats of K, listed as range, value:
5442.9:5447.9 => 41.3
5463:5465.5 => 41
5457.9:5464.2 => 41.3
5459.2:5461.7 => 41.3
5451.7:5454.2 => 43.4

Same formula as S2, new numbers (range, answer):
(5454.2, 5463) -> 40.84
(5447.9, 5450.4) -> 42.39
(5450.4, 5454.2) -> 43.05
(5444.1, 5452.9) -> 40.94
